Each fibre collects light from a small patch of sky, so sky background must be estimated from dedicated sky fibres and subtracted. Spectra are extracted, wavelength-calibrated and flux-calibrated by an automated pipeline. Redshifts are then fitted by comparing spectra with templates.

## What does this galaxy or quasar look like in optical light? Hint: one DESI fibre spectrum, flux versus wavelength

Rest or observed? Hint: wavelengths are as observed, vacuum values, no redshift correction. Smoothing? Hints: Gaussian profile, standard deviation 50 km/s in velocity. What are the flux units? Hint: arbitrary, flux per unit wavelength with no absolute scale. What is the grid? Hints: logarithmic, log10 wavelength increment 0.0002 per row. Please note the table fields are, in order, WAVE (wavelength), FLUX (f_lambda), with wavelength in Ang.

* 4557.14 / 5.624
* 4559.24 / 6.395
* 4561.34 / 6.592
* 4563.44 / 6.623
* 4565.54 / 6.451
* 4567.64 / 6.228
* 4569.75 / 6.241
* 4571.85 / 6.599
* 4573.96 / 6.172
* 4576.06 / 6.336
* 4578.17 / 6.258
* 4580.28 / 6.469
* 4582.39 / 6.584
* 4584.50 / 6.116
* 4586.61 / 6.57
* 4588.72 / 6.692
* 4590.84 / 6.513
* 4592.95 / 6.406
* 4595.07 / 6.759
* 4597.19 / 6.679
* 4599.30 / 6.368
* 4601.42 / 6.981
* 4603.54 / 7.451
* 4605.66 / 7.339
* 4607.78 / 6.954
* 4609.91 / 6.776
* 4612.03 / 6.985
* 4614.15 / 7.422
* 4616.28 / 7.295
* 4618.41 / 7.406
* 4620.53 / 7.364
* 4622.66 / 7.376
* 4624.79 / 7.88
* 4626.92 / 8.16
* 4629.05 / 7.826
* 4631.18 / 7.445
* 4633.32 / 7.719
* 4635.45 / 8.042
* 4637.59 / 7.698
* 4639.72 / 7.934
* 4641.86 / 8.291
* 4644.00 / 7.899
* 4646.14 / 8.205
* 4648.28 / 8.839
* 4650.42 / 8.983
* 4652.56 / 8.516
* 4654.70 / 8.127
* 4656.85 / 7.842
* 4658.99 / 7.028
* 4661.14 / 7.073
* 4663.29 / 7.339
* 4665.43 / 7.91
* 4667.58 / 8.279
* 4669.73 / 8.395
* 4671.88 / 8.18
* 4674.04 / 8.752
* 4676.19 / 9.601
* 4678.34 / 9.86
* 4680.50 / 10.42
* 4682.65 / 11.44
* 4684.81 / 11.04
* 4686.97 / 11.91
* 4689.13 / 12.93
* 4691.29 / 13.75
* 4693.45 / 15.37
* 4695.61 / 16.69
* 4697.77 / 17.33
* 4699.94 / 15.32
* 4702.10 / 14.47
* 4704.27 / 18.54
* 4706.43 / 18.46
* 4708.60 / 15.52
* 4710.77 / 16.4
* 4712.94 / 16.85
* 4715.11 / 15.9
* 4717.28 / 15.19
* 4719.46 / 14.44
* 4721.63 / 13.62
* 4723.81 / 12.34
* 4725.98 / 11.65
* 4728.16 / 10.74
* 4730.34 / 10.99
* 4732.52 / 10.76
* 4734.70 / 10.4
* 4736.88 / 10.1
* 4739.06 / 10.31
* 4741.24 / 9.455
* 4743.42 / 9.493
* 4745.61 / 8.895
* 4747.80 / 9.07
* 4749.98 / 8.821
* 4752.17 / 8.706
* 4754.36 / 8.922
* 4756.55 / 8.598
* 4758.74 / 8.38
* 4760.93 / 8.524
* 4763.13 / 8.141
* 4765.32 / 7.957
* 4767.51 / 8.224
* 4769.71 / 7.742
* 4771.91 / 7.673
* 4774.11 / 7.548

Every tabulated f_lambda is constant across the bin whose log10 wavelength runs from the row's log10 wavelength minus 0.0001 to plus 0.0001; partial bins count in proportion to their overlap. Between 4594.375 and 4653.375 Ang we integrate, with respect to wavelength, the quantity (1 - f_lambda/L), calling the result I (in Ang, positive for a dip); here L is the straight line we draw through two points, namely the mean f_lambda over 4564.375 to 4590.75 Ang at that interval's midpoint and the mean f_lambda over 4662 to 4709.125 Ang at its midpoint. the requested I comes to 8.6 Ang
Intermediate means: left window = 6.4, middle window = 7.6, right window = 12.3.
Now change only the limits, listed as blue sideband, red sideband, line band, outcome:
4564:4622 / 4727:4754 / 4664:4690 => -4.1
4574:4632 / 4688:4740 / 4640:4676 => 8.0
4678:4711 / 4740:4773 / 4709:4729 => -3.4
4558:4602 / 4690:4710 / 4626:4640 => 3.8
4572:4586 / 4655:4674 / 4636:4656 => -2.0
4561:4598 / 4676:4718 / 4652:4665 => 4.6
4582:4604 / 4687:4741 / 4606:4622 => 1.4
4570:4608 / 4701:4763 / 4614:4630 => 0.5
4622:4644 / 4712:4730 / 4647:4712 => -2.0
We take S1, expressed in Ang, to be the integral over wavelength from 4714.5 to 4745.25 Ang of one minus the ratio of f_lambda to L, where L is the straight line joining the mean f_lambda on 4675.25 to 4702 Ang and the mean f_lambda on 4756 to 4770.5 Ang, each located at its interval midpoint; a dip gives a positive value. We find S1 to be -3.6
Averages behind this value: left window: 13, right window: 8.22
